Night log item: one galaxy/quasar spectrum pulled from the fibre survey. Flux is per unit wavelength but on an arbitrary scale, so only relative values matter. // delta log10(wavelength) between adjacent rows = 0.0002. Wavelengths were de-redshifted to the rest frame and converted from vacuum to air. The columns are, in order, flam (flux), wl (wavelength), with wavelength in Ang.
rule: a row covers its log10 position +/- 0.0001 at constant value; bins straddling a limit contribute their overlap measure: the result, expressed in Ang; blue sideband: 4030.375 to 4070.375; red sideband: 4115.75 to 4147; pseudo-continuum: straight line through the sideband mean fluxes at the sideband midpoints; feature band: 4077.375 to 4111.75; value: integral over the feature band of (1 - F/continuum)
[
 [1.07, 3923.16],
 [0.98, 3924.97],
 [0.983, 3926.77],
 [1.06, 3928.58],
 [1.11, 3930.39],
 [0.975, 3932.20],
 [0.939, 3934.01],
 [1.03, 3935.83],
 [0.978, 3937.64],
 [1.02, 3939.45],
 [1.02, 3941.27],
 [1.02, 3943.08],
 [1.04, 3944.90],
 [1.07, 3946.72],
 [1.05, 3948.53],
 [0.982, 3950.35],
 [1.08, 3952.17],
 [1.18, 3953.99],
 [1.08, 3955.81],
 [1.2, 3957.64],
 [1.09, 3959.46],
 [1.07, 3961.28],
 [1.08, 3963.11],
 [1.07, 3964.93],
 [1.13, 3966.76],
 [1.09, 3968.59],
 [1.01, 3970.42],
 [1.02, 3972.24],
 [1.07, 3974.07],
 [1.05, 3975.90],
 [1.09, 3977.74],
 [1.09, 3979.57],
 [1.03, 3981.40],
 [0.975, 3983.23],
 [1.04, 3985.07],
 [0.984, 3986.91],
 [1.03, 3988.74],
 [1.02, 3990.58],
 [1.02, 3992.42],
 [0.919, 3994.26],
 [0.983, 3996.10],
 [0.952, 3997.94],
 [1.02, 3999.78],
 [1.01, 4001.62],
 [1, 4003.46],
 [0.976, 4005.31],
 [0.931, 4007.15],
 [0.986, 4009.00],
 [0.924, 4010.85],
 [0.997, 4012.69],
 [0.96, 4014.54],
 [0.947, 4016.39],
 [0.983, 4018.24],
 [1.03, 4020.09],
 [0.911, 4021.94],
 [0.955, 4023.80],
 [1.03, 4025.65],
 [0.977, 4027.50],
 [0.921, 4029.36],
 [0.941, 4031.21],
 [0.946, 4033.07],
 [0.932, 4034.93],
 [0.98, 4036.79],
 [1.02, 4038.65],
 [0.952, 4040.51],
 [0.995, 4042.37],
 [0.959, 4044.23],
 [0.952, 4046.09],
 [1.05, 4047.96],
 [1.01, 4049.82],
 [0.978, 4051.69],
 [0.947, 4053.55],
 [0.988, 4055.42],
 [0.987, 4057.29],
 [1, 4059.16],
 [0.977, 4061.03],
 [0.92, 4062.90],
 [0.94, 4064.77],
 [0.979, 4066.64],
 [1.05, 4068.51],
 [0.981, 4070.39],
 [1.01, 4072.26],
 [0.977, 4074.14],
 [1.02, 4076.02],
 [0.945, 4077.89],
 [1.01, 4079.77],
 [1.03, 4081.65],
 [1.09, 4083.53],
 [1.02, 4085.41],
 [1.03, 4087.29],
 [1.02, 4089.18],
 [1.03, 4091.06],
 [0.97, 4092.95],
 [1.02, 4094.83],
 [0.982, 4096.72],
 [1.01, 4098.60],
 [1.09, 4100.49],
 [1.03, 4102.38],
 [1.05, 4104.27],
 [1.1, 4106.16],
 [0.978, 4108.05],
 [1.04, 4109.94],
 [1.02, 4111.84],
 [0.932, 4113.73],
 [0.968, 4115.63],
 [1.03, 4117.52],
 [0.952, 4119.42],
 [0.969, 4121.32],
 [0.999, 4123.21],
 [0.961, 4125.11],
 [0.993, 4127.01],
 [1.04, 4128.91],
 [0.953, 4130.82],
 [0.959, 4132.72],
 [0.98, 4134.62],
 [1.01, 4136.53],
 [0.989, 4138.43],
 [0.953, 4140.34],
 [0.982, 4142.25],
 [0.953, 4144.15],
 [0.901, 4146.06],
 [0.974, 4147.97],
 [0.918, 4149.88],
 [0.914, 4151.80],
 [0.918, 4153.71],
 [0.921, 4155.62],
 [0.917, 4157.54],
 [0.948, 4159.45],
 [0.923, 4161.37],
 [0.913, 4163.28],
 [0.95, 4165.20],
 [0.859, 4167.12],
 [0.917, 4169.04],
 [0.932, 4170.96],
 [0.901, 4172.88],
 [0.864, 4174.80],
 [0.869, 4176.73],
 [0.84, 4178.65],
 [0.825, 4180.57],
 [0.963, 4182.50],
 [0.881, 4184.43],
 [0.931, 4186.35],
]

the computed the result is -1.7 Ang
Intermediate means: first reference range 0.976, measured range 1.03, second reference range 0.977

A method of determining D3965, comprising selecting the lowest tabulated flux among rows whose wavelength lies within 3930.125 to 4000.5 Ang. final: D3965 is 0.919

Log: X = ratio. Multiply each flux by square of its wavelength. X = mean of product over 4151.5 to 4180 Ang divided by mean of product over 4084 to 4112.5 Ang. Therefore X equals 0.91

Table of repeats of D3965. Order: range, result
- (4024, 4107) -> 0.92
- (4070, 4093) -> 0.945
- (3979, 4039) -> 0.911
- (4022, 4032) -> 0.921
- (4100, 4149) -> 0.901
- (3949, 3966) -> 0.982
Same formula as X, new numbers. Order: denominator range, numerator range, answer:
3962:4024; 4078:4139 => 1.06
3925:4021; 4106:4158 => 1.02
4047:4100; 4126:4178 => 0.97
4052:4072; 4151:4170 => 0.98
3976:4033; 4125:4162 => 1.04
